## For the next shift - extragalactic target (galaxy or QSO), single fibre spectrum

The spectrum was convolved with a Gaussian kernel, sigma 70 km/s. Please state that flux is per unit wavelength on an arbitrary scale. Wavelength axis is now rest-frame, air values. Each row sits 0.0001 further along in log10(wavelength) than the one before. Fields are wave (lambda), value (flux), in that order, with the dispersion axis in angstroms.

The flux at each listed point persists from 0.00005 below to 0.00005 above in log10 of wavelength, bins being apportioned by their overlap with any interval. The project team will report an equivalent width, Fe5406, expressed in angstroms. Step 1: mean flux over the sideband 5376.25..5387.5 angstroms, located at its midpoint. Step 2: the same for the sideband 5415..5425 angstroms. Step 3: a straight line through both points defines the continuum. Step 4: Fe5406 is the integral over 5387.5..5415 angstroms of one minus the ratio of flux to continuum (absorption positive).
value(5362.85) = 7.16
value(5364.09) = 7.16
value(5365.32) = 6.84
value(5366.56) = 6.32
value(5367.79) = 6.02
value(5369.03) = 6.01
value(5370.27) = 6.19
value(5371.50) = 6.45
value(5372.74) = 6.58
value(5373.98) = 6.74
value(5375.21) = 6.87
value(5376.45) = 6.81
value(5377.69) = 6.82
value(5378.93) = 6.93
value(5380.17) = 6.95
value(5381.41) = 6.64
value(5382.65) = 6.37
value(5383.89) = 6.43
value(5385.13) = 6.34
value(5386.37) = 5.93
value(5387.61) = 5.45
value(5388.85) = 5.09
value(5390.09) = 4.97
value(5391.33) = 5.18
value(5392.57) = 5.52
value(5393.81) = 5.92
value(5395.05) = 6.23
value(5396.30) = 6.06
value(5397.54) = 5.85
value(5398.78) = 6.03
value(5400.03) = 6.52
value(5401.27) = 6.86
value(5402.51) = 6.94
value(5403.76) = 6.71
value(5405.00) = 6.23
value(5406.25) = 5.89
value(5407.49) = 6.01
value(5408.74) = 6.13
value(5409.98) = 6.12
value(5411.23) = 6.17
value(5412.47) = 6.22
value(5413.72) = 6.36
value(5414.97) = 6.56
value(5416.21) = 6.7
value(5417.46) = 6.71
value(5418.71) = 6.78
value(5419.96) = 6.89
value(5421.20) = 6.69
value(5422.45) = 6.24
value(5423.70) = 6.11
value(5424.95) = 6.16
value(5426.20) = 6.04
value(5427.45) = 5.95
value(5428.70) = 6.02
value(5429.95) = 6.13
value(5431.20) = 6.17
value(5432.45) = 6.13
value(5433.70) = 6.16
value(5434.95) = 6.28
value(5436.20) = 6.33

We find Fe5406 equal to 2.1 angstroms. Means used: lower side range 6.52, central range 6.05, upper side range 6.56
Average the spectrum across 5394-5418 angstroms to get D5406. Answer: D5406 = 6.32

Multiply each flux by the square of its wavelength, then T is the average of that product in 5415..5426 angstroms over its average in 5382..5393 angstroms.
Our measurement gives 1.16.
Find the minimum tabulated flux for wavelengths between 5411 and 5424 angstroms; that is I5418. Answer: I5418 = 6.11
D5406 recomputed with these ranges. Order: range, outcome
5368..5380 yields 6.59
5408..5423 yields 6.46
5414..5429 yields 6.41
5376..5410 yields 6.17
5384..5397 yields 5.7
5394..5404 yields 6.36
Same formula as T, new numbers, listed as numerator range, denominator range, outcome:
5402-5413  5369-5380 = 0.95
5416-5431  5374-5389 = 1.00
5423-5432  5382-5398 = 1.06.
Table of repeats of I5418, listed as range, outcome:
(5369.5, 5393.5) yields 4.97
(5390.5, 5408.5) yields 5.18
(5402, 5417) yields 5.89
